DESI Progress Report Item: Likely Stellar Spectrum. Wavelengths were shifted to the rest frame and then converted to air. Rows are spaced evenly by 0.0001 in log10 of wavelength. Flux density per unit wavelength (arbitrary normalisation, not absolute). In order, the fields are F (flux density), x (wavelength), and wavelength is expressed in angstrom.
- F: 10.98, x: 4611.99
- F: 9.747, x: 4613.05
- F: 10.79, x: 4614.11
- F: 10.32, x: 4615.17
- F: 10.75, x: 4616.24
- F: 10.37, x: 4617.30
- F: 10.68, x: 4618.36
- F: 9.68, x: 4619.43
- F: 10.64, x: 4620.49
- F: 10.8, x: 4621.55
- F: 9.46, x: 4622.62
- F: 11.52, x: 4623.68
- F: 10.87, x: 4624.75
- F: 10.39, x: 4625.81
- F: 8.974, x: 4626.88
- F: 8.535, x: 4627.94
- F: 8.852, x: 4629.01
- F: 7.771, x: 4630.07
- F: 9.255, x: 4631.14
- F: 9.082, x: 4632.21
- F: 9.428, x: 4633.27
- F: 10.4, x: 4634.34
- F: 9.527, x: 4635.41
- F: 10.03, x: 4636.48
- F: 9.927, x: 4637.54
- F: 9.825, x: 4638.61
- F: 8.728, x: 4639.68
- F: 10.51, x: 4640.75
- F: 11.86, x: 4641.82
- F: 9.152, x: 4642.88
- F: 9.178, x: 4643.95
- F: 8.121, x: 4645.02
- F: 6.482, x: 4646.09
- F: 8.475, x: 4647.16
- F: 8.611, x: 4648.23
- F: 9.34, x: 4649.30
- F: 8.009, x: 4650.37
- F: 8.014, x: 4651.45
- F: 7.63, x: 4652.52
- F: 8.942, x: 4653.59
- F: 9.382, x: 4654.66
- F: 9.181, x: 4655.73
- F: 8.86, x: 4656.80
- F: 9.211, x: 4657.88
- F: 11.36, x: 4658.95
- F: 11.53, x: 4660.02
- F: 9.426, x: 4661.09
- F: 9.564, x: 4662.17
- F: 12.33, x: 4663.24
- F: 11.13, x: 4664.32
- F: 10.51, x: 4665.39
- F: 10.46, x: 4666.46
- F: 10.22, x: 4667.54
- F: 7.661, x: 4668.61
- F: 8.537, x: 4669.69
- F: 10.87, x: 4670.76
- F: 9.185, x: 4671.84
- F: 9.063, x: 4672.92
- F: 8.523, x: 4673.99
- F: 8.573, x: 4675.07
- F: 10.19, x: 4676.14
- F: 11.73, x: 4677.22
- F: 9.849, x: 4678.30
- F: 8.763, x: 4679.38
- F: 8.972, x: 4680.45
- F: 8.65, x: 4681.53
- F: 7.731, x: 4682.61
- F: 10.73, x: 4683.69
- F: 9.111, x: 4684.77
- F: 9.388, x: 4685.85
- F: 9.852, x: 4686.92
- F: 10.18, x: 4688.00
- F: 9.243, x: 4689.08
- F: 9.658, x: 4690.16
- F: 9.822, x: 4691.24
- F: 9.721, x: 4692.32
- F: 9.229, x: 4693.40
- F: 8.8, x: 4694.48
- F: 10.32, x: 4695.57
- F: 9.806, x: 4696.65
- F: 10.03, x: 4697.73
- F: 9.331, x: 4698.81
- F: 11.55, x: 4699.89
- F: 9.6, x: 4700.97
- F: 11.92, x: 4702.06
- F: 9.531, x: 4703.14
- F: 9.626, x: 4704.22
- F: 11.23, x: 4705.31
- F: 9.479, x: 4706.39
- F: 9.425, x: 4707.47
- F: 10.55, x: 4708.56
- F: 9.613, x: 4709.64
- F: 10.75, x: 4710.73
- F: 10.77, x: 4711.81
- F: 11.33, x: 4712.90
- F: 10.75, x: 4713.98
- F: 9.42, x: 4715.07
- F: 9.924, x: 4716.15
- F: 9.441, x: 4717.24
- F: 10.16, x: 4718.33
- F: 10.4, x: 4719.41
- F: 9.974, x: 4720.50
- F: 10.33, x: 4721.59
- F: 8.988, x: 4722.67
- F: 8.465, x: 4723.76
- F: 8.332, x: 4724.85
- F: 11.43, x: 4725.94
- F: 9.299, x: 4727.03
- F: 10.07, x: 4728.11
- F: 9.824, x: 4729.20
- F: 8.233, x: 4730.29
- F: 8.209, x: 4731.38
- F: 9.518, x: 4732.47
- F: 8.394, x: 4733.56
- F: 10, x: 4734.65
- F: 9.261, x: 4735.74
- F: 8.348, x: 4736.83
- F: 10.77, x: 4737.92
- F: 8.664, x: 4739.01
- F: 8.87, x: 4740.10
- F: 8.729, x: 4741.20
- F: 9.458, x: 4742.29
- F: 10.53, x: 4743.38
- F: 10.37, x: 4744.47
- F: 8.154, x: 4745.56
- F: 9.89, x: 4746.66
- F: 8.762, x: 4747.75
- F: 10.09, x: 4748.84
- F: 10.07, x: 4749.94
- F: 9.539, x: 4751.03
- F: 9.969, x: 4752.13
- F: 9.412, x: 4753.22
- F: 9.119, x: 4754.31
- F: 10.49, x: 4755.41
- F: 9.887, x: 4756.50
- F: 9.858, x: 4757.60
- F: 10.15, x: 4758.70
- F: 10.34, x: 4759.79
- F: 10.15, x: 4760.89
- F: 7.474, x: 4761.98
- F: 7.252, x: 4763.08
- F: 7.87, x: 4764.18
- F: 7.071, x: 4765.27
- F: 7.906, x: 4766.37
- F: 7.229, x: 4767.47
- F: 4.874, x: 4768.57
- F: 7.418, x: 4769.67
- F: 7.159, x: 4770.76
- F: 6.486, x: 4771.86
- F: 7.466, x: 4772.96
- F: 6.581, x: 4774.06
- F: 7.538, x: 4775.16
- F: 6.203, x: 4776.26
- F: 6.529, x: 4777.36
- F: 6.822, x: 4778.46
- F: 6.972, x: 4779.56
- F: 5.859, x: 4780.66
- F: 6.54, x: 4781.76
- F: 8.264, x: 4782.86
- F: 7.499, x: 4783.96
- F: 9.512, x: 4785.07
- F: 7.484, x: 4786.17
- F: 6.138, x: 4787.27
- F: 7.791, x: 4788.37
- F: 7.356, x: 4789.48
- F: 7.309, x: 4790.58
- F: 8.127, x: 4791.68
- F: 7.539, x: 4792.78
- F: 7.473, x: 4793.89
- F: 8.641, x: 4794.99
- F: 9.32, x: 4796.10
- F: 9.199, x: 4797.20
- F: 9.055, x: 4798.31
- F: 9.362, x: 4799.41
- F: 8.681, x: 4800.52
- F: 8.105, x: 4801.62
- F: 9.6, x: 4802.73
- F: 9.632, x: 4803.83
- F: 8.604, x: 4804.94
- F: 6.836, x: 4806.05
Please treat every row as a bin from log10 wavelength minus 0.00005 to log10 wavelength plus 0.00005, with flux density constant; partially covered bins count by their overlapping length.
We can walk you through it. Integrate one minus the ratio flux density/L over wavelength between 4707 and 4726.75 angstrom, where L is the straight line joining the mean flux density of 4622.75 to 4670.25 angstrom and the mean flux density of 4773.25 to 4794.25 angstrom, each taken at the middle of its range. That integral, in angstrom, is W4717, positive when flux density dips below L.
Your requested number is -3.9 angstrom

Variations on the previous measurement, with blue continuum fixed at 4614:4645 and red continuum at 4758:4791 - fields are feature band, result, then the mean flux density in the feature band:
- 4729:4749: -2.99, 9.24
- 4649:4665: -0.35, 9.6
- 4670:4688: -0.83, 9.46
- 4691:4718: -4.60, 10.1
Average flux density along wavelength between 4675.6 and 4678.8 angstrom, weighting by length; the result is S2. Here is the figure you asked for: 10.6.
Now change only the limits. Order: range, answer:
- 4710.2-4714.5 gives 10.9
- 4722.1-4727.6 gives 9.33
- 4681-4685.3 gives 9.05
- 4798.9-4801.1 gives 9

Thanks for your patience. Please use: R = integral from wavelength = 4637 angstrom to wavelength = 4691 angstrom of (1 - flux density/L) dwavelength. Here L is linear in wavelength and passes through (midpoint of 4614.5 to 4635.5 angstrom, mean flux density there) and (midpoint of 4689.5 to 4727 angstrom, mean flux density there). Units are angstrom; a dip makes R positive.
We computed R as 2.6 angstrom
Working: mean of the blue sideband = 9.88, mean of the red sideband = 9.98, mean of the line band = 9.45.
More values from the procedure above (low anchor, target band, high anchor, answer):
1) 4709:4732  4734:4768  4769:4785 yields -3.8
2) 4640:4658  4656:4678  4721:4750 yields -2.4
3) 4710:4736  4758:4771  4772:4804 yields 0.8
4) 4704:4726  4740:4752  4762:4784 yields -1.7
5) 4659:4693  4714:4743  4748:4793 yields -2.2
